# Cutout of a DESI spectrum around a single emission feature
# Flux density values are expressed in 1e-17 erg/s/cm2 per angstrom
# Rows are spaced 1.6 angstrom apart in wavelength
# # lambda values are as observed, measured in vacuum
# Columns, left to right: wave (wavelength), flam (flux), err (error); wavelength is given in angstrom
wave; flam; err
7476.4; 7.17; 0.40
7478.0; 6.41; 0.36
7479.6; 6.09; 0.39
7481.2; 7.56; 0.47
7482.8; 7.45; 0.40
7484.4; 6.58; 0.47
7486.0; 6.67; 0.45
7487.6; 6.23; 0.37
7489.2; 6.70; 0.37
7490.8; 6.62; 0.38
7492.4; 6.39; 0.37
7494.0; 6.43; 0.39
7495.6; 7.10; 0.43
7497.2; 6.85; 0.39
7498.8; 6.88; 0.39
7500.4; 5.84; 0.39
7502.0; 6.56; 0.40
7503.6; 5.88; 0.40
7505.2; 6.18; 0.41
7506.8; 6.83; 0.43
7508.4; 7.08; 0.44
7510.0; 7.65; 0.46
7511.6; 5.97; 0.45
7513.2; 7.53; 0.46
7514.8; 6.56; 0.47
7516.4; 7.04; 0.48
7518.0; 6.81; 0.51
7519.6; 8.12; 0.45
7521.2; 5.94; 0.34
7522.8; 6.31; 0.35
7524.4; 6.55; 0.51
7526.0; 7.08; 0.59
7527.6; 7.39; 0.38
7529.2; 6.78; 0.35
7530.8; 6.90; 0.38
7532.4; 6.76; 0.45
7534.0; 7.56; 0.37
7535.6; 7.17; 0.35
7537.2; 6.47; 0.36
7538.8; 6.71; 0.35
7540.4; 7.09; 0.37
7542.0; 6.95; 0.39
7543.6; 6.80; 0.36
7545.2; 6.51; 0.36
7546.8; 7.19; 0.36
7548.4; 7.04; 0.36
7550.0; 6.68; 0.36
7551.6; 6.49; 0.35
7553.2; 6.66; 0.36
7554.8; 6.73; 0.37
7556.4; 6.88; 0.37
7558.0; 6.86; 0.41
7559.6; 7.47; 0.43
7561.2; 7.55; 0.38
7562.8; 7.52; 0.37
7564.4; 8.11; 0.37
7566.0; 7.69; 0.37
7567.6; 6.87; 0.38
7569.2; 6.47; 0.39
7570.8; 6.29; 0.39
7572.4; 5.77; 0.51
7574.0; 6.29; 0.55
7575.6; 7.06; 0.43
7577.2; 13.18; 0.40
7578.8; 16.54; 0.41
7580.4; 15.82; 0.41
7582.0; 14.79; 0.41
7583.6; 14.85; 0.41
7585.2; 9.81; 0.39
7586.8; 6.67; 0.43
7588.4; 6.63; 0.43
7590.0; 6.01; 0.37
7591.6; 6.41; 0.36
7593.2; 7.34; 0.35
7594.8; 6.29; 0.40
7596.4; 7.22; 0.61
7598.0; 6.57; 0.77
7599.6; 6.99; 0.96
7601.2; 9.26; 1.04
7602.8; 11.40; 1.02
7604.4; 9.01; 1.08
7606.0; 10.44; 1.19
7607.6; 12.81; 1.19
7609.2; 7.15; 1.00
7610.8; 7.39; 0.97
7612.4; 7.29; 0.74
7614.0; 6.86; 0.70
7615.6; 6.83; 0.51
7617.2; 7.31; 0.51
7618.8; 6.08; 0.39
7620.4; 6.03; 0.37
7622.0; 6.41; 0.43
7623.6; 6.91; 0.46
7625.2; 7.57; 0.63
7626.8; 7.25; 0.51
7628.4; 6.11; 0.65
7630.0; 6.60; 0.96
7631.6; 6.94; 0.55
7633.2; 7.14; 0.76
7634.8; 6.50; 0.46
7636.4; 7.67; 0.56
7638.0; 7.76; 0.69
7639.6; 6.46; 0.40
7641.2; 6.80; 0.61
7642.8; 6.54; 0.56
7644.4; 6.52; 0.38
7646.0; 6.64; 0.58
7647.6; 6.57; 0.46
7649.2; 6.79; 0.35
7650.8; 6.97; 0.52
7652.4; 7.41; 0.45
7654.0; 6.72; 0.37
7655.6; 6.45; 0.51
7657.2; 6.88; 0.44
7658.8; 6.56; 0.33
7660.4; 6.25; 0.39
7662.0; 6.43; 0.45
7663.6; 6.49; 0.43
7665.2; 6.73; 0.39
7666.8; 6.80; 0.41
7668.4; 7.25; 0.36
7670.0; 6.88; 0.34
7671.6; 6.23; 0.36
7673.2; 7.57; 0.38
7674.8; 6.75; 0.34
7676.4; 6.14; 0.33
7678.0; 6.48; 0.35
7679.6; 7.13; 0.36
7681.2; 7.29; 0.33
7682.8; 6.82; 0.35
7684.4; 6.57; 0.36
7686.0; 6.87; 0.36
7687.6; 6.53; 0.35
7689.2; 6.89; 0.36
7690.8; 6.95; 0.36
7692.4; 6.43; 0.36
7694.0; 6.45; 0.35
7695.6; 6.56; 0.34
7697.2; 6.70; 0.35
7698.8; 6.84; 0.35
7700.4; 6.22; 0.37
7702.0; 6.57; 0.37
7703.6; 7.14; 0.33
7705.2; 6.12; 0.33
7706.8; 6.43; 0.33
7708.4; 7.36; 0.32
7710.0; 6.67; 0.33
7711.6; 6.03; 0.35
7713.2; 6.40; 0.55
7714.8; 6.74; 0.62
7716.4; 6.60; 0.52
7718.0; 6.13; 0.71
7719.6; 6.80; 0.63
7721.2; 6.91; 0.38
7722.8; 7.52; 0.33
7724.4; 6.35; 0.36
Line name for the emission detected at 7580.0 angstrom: H-alpha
